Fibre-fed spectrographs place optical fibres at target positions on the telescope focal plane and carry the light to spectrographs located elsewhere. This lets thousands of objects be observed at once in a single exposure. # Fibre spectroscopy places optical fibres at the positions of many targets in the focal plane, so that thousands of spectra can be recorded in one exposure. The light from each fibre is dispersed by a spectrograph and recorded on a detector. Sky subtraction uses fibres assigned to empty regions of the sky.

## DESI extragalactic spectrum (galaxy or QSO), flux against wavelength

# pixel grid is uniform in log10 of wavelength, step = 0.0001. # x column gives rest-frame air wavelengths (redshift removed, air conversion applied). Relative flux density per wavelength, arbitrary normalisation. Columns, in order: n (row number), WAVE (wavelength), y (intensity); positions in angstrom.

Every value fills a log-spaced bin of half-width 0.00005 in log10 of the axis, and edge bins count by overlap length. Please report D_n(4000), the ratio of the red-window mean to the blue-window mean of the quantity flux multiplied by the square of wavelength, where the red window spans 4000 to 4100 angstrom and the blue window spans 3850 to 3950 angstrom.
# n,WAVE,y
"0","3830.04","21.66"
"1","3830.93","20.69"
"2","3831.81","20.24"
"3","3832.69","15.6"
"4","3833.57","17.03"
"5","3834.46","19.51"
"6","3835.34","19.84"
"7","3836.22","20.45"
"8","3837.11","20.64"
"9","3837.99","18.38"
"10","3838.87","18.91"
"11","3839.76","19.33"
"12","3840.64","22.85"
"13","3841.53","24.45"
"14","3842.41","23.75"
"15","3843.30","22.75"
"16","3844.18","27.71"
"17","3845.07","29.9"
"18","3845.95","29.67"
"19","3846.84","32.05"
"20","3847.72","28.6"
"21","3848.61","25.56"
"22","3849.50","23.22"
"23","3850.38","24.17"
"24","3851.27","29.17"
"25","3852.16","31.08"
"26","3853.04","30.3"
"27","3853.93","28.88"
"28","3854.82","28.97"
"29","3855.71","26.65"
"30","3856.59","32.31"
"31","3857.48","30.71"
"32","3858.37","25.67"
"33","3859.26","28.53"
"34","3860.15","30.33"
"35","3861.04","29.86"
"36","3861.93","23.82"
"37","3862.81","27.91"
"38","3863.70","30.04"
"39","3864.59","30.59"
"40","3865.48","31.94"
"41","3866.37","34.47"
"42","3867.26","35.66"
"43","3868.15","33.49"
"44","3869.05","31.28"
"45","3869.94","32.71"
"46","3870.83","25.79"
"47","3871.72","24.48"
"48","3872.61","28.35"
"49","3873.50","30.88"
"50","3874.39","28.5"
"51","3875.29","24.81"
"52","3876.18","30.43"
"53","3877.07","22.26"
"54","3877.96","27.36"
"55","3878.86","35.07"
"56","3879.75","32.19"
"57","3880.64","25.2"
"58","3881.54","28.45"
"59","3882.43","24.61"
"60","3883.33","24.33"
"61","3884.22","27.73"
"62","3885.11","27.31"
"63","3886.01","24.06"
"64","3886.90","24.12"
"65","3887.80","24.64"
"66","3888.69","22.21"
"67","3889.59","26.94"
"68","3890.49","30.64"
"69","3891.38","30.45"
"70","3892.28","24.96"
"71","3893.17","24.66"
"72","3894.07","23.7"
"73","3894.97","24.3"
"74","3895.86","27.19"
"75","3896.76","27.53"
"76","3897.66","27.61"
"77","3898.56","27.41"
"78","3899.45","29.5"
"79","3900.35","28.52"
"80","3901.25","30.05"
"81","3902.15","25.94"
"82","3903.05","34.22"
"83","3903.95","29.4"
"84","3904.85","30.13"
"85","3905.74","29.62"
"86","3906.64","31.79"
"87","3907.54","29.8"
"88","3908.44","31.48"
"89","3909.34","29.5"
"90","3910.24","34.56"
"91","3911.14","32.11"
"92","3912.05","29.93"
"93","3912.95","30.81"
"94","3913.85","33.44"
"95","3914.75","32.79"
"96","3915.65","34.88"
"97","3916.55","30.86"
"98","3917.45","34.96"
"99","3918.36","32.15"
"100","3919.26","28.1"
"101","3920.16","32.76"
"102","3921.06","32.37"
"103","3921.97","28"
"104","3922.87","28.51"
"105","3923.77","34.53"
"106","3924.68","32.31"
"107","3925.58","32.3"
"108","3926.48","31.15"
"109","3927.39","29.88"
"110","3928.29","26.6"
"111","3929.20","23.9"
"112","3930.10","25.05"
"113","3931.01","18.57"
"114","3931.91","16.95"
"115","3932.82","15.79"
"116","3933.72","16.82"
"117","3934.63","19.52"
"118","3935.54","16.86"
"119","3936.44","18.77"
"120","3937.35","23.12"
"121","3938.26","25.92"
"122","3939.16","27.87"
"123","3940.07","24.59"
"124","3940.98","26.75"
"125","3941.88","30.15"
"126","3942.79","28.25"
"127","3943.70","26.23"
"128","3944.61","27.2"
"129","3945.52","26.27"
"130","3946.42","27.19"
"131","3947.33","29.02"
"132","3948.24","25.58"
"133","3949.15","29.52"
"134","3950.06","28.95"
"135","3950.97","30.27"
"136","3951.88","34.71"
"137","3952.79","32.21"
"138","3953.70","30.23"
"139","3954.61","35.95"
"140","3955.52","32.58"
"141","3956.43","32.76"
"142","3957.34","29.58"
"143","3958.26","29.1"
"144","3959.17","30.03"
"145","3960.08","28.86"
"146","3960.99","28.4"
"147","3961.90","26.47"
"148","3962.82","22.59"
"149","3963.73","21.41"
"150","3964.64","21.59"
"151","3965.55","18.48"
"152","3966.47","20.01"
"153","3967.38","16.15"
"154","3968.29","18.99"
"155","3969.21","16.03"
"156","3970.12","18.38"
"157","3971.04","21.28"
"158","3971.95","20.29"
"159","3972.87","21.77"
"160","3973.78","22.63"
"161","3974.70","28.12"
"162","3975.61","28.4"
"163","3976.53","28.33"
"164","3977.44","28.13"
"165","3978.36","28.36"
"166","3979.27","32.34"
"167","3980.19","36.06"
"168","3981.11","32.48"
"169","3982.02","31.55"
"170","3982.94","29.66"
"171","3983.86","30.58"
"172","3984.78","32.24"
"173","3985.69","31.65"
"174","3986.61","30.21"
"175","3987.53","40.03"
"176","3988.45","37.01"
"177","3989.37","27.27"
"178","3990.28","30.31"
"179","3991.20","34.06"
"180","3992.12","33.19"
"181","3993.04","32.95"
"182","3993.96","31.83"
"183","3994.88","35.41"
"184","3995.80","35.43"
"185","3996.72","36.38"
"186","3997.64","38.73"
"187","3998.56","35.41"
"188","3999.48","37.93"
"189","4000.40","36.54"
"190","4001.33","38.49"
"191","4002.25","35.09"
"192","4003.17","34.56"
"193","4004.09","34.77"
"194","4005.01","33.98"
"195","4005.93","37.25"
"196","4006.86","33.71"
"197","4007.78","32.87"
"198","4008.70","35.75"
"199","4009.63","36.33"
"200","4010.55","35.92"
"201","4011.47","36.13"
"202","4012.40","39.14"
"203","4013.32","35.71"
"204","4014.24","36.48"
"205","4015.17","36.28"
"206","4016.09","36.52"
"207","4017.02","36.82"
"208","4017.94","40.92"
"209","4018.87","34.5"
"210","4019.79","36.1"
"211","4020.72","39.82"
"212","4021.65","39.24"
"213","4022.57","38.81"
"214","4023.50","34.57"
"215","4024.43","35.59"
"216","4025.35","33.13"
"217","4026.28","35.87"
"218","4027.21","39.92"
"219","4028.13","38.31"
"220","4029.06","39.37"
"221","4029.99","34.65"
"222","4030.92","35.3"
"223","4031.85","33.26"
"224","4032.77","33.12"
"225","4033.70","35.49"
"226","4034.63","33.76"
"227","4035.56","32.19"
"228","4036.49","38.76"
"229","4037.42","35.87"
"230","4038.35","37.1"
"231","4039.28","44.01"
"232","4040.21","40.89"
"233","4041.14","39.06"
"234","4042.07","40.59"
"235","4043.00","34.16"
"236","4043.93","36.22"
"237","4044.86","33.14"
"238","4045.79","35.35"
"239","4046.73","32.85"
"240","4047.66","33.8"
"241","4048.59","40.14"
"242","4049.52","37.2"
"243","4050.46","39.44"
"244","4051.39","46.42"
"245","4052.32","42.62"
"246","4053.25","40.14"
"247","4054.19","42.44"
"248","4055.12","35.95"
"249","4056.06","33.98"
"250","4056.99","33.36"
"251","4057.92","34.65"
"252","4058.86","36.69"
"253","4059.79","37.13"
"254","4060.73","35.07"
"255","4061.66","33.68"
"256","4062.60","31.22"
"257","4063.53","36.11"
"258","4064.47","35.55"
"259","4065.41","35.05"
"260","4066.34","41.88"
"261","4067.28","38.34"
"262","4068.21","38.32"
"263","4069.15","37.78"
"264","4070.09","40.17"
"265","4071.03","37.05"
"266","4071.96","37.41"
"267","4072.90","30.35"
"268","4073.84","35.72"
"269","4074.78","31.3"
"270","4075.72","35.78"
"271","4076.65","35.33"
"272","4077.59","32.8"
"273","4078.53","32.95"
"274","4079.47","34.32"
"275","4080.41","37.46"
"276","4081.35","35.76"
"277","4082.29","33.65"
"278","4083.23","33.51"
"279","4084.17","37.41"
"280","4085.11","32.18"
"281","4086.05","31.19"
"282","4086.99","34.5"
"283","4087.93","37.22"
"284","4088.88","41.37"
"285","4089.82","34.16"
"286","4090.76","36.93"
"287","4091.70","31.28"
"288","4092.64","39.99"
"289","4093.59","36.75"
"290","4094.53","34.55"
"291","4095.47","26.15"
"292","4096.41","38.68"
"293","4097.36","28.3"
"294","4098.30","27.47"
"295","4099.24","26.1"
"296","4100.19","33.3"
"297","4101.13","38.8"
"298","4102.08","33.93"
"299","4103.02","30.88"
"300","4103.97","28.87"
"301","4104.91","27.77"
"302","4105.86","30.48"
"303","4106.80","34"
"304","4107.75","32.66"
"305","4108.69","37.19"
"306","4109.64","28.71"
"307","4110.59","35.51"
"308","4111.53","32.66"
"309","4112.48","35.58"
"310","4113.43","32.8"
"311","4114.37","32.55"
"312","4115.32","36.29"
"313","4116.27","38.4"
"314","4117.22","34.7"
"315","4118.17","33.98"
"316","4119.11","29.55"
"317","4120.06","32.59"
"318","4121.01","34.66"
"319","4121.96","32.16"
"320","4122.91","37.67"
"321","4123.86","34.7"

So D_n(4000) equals 1.38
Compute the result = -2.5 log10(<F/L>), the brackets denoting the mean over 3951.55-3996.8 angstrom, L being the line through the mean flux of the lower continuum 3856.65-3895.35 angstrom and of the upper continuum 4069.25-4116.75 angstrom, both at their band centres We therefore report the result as 0.080 mag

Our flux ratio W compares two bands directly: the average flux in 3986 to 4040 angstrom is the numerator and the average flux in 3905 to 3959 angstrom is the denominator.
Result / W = 1.3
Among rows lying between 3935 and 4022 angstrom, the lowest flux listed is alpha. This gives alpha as 16.03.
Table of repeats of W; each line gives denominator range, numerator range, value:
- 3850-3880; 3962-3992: 0.91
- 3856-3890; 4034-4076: 1.30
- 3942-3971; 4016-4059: 1.40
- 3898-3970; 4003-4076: 1.32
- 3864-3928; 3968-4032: 1.13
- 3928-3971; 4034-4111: 1.41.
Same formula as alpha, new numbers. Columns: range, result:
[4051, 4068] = 31.22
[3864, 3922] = 22.21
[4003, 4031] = 32.87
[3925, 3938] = 15.79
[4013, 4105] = 26.1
